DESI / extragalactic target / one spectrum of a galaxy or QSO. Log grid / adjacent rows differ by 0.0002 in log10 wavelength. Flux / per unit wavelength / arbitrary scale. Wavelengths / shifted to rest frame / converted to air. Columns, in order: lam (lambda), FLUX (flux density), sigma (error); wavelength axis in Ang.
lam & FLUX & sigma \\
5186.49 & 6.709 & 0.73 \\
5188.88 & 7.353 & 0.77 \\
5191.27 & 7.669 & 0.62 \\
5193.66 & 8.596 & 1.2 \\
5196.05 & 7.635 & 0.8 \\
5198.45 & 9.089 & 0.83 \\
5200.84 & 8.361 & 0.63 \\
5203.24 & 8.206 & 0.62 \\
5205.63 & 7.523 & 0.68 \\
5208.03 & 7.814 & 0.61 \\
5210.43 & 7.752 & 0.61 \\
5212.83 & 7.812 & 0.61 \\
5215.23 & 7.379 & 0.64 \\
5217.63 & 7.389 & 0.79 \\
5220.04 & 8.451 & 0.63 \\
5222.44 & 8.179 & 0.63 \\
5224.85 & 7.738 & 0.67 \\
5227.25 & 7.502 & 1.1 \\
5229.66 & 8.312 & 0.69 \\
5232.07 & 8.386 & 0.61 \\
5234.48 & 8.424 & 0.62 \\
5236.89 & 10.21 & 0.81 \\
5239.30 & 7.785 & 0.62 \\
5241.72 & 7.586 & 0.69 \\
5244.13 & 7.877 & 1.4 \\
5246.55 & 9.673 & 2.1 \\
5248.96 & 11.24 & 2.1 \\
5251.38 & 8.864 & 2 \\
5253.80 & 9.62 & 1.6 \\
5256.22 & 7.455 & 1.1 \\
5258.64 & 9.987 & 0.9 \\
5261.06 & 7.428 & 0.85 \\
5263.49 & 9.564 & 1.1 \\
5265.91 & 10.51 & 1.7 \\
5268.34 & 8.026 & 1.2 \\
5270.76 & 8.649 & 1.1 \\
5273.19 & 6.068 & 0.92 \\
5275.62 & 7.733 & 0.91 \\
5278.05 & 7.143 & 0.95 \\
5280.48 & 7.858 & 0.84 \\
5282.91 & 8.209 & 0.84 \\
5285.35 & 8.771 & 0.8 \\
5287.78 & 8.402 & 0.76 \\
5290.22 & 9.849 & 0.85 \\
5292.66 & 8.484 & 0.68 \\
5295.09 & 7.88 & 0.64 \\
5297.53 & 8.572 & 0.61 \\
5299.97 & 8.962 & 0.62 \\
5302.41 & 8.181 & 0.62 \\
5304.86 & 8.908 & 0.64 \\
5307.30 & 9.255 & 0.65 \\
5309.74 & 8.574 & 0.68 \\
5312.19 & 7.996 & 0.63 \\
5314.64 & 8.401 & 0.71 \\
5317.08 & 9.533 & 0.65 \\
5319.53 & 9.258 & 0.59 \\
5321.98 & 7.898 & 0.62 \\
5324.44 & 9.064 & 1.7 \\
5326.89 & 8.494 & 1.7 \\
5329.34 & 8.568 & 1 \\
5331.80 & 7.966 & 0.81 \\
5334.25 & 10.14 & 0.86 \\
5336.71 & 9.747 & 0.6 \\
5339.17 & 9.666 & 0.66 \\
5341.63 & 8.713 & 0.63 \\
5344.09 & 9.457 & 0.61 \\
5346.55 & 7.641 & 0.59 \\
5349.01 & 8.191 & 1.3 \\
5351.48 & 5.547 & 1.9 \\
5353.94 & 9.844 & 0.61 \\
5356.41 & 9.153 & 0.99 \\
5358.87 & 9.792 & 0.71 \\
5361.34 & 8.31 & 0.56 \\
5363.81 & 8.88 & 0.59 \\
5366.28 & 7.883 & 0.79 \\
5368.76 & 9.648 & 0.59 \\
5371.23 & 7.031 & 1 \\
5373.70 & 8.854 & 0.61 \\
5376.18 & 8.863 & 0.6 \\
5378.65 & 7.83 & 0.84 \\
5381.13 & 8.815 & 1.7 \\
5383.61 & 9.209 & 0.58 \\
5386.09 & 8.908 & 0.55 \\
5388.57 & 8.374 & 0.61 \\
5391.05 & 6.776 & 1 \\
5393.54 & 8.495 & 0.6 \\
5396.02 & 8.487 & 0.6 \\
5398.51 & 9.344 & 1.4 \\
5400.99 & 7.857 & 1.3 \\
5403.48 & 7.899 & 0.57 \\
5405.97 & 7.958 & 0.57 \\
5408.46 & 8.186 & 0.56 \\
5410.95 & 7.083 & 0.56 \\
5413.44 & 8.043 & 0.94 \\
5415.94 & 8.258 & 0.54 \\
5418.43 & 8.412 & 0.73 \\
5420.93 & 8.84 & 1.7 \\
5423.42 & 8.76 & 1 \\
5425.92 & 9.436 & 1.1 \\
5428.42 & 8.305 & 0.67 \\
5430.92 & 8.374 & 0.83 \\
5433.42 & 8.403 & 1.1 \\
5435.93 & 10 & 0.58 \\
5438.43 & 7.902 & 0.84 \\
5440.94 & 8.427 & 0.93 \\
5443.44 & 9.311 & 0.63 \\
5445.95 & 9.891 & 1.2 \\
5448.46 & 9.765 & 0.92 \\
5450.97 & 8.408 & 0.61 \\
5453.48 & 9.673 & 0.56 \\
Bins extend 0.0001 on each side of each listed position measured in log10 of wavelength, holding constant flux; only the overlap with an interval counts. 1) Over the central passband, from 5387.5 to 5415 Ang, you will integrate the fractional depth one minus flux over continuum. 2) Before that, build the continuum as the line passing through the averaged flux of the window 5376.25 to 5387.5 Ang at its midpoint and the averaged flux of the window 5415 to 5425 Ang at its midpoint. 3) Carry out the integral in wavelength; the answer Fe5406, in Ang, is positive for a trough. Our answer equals 1.9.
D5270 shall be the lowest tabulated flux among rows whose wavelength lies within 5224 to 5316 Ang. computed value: 6.068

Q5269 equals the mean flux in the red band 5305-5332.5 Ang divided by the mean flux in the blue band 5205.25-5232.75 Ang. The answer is 1.10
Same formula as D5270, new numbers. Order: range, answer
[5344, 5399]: 5.547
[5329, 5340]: 7.966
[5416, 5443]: 7.902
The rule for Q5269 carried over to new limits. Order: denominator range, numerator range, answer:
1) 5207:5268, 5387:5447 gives 0.99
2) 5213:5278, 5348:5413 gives 0.99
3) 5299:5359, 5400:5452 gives 0.98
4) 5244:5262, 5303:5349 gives 0.97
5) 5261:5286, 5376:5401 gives 1.03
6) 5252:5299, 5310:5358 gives 1.03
